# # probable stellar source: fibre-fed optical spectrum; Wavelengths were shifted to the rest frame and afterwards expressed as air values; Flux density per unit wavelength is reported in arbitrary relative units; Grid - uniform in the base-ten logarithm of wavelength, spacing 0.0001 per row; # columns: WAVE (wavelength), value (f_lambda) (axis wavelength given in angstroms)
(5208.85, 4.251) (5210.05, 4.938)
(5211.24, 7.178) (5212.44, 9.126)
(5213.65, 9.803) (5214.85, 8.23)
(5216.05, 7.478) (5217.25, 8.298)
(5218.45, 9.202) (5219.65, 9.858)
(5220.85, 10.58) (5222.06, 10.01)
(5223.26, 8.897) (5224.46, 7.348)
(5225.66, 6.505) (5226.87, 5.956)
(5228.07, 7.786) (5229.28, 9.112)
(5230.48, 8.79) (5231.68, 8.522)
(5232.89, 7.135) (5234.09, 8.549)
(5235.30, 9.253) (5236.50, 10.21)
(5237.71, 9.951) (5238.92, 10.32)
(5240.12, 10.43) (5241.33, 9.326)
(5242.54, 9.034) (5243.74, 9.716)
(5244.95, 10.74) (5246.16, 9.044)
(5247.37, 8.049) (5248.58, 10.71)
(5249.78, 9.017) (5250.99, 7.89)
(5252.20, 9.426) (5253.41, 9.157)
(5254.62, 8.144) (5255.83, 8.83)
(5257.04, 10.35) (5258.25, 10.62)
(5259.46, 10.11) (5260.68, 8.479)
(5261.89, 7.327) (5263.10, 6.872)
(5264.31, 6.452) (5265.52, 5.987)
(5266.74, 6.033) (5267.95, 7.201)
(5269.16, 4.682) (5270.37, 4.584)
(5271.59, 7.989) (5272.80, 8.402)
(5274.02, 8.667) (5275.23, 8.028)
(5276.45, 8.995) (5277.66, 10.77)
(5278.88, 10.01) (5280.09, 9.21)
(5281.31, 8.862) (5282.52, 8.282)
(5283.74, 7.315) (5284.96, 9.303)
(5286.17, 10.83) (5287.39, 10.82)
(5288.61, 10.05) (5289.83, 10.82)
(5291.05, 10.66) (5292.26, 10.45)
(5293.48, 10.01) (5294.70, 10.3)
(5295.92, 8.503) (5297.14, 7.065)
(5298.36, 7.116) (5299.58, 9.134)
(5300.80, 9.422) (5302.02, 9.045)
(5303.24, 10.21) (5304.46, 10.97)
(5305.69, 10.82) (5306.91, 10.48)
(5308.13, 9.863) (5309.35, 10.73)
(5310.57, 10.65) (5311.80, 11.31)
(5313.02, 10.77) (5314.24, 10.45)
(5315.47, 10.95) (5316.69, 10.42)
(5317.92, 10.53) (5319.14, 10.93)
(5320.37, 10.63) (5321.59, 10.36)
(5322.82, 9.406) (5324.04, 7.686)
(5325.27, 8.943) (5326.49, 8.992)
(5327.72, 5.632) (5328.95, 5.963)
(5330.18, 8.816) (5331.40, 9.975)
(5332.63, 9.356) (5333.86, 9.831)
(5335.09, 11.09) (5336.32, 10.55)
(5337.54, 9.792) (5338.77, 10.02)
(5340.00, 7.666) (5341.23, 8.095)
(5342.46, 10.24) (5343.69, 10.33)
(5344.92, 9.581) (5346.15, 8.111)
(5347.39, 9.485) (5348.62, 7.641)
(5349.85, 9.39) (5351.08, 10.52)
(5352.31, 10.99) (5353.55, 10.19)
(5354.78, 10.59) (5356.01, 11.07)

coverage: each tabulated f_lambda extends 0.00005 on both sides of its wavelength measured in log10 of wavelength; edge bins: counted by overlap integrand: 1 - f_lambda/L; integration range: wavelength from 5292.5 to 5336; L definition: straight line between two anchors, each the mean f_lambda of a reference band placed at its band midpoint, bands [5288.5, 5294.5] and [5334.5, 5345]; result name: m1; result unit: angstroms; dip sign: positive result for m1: 2.0 angstroms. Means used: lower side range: 10.4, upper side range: 9.72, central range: 9.62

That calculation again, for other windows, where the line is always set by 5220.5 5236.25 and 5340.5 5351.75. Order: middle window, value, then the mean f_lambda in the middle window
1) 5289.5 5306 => -1.27 angstroms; 9.57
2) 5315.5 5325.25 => -1.00 angstroms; 9.99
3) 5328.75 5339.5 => -0.51 angstroms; 9.61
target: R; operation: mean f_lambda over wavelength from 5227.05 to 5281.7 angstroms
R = 8.62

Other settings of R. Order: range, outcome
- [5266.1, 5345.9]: 9.3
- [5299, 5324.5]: 10.2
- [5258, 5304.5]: 8.67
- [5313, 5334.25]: 9.38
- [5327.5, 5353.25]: 9.26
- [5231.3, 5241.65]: 9.31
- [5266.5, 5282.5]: 8.02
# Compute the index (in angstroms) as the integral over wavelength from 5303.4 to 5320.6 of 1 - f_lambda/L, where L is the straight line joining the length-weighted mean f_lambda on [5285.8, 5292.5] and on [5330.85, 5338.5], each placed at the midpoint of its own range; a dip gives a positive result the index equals -0.5 angstroms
